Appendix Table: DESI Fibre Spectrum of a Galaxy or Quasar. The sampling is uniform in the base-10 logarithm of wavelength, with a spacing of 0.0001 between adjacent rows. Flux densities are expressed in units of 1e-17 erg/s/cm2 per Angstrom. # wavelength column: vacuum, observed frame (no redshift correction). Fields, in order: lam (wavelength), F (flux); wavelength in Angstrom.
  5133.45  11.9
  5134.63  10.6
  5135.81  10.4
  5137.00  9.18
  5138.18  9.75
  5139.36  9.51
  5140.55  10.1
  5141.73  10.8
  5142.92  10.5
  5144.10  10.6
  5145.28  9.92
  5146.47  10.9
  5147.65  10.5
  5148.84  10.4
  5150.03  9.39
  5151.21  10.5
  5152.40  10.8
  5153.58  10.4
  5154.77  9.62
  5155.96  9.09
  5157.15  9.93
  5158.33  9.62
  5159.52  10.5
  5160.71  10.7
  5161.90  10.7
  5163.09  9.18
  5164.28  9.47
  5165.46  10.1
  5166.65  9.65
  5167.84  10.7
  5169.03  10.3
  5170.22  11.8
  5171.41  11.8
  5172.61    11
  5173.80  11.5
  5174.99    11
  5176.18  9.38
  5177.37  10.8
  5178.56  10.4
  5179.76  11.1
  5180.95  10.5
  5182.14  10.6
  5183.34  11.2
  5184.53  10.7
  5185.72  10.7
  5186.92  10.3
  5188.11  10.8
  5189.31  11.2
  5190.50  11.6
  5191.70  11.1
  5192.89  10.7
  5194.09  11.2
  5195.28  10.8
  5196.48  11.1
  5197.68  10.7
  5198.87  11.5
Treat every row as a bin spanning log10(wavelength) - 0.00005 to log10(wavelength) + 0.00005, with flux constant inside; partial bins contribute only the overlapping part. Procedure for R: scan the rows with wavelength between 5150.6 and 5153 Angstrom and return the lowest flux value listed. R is 10.5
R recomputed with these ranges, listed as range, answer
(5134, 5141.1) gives 9.18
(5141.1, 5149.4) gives 9.92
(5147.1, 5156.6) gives 9.09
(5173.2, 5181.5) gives 9.38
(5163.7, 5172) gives 9.47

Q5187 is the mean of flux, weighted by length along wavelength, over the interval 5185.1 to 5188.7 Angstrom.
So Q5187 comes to 10.6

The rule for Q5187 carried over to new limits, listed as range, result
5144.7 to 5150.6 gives 10.2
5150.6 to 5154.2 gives 10.6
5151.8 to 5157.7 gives 9.96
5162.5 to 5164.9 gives 9.37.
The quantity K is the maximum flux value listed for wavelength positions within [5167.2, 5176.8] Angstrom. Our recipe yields 11.8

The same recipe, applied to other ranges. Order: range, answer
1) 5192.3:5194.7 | 11.2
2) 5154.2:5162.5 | 10.7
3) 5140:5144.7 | 10.8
